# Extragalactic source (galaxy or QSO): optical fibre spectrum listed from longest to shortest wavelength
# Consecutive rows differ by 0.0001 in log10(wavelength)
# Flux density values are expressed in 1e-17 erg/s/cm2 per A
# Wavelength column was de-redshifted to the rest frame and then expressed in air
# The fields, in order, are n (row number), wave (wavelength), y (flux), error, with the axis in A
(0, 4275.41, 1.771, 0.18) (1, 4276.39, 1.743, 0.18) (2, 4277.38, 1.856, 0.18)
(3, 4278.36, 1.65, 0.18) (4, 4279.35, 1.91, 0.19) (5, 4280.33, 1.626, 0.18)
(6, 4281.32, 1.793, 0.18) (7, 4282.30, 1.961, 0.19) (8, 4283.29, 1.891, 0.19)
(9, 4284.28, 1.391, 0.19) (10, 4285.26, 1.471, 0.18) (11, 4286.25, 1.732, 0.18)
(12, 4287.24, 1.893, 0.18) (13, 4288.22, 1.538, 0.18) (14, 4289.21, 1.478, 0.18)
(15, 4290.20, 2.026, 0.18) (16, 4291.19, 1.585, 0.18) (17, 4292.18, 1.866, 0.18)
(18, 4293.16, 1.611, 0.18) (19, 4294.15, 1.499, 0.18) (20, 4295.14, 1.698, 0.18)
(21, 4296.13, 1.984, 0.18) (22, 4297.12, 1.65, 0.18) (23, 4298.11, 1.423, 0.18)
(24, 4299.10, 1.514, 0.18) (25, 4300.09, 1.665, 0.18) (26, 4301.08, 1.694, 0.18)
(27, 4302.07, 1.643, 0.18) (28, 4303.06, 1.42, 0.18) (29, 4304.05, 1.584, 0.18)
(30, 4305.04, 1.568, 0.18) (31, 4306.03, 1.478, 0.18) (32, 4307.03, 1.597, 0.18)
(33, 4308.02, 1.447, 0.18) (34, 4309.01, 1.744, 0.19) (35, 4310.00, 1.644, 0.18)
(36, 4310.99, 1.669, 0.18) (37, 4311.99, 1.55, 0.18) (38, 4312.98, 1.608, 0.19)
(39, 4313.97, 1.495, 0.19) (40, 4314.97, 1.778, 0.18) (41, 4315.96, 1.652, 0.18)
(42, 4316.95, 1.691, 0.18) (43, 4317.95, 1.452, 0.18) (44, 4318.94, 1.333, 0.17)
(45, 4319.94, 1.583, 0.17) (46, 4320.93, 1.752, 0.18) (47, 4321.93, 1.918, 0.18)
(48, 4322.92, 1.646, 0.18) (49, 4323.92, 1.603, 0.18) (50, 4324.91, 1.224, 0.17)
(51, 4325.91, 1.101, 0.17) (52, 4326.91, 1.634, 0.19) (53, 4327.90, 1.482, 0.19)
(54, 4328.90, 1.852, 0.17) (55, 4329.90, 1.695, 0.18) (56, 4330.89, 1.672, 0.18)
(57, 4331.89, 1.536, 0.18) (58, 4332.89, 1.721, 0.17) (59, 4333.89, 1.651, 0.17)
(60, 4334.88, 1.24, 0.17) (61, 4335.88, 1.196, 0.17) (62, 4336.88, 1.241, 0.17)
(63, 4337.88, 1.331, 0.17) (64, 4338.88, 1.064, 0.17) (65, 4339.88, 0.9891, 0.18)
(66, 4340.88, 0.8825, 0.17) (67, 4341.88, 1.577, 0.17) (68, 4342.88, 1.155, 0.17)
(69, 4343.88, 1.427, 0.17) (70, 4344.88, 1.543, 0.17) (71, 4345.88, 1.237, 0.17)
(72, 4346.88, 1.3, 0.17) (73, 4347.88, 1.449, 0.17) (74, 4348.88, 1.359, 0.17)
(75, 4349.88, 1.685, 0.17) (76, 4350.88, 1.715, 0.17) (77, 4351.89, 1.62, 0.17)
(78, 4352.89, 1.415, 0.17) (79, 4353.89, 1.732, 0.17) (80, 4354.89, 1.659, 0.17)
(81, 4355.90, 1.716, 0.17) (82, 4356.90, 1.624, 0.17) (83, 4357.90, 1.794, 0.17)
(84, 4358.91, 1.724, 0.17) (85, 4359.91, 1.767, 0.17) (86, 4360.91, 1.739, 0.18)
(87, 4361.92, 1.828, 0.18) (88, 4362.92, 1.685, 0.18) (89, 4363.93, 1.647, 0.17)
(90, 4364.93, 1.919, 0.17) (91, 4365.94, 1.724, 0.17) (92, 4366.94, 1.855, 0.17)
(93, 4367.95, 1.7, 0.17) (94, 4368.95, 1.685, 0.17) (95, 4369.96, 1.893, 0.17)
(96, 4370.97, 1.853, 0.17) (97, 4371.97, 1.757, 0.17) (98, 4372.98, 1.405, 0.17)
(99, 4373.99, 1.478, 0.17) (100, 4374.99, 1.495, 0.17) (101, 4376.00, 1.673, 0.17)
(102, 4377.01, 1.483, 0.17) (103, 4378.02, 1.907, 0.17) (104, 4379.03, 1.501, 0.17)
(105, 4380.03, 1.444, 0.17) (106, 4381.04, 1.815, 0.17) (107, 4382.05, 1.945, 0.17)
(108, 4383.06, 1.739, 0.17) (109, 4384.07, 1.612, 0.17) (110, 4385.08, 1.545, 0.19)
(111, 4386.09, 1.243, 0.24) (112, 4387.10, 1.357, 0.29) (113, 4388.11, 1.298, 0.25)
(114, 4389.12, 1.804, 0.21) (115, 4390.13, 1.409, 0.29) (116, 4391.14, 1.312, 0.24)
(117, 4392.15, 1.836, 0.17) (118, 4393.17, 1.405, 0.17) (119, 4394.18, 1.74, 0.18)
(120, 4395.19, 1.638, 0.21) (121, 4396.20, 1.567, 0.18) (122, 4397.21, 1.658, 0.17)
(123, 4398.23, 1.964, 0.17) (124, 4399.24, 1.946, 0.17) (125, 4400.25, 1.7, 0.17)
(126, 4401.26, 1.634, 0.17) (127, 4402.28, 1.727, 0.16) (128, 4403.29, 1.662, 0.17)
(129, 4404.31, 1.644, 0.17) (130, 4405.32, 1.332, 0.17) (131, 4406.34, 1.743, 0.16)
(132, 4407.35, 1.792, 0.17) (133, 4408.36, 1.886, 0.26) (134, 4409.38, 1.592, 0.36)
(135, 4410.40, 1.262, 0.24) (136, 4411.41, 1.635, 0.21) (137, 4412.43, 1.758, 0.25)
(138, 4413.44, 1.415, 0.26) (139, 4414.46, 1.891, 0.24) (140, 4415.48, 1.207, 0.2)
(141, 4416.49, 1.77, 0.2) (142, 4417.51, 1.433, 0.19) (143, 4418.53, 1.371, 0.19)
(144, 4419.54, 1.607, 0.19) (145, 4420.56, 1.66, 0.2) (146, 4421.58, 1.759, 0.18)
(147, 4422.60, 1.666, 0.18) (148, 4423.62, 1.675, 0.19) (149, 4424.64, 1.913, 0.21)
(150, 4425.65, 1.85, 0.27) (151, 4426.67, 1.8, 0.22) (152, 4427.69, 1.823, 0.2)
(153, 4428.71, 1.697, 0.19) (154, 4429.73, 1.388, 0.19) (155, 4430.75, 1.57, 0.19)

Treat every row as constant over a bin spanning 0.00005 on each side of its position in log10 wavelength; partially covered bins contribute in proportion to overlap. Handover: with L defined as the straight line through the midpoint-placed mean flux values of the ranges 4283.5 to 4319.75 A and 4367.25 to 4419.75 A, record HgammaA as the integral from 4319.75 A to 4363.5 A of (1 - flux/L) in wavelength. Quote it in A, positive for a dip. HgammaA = 2.7 A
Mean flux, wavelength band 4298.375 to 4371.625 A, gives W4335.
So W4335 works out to 1.57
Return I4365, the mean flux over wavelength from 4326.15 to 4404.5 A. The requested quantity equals 1.58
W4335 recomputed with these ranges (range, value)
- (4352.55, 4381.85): 1.69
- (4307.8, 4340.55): 1.52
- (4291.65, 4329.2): 1.6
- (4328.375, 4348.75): 1.39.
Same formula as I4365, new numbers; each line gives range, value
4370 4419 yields 1.61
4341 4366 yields 1.59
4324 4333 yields 1.54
